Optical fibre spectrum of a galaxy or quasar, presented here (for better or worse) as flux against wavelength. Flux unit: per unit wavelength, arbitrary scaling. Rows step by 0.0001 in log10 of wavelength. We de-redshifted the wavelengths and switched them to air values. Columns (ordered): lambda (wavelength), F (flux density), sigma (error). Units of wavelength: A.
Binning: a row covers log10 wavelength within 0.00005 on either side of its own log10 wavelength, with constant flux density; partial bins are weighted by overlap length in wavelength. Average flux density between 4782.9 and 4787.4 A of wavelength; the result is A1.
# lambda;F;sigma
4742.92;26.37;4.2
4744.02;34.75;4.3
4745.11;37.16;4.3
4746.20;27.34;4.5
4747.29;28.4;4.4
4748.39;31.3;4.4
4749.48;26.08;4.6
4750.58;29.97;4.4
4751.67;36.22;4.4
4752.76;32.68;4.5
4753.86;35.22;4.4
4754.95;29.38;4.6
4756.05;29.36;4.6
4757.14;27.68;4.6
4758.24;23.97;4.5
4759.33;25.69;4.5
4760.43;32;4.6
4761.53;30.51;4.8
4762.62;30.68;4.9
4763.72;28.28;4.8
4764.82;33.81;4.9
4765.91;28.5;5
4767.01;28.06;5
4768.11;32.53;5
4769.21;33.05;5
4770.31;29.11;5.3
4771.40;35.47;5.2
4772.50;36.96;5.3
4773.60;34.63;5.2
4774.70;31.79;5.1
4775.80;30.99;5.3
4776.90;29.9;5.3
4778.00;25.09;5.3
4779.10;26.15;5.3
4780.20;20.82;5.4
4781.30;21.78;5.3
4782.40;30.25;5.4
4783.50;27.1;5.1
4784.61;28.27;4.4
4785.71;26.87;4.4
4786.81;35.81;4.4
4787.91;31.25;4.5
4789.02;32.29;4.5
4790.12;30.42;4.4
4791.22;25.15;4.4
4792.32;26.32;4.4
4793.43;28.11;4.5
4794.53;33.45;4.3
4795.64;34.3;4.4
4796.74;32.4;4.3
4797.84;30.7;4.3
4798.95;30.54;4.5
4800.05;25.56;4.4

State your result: 29.5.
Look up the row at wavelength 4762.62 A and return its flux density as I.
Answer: 30.68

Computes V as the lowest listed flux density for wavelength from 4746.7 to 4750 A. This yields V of 26.08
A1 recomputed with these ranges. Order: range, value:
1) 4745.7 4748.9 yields 29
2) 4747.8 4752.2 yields 30.8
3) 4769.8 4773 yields 33.9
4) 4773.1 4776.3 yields 32.4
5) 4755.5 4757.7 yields 28.5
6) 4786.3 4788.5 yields 33.4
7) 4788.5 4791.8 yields 29.3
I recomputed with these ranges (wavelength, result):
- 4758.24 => 23.97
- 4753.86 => 35.22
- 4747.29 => 28.4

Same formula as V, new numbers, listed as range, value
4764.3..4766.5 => 28.5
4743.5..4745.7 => 34.75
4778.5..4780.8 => 20.82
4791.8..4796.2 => 26.32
